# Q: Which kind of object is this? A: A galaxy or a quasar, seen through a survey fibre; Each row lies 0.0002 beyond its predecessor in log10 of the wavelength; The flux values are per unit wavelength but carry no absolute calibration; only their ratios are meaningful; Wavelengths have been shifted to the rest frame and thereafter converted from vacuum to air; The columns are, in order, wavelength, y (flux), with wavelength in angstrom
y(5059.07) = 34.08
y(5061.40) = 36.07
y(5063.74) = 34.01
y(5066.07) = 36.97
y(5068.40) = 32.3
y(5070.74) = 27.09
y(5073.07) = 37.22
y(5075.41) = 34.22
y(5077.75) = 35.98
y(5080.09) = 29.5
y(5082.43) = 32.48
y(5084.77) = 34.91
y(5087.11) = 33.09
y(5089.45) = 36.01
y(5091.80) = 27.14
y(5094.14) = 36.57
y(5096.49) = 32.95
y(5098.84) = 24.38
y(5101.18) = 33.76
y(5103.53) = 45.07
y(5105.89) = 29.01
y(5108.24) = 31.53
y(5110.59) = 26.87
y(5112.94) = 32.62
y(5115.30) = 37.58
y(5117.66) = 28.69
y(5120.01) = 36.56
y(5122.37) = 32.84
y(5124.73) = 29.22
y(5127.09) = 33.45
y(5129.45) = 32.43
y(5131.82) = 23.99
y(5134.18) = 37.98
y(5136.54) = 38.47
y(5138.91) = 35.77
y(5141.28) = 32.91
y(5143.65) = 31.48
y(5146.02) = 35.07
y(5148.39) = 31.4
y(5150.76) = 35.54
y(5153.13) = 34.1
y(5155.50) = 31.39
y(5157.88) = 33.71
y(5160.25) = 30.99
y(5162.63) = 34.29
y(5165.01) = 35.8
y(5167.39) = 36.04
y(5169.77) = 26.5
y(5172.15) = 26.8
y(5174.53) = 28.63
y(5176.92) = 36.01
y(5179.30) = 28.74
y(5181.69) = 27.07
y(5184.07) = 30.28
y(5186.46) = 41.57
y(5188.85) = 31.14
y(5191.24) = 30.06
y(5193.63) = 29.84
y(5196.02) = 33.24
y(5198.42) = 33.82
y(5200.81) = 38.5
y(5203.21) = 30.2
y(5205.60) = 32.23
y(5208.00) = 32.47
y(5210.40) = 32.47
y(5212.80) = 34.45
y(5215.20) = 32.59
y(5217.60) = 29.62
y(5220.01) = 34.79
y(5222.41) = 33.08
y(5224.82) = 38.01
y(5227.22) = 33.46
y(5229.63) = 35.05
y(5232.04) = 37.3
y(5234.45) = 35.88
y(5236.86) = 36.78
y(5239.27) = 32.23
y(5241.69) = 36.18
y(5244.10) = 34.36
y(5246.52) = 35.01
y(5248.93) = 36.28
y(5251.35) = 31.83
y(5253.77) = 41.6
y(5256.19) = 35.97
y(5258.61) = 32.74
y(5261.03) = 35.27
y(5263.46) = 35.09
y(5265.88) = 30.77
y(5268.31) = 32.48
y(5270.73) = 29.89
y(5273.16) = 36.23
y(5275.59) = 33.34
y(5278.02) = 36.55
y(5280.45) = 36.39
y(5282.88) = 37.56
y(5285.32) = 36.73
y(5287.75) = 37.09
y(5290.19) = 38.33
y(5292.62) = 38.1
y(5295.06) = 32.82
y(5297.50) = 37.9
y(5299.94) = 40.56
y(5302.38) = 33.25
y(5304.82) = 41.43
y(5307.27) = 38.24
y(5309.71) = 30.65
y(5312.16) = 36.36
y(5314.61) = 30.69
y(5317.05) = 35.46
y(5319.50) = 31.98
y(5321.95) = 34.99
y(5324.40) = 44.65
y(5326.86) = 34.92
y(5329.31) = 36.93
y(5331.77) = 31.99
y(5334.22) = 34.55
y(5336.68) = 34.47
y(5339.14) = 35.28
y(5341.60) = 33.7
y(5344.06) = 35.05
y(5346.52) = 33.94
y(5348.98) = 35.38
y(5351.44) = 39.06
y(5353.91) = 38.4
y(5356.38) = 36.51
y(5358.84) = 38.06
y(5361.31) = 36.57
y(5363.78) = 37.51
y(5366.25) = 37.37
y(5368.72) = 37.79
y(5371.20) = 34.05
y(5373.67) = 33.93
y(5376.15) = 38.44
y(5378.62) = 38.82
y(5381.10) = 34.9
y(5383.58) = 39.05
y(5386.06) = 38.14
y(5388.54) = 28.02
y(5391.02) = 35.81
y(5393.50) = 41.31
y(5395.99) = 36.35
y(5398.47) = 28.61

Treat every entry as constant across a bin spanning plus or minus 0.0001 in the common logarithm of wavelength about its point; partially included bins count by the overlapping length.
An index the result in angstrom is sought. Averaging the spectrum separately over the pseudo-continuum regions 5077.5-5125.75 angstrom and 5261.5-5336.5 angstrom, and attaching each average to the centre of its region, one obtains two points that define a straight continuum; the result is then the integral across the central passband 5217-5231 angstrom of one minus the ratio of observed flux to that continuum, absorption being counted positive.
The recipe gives 0.1 angstrom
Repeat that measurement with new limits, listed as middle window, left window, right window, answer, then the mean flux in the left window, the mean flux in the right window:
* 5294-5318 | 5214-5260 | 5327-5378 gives -0.2 angstrom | 34.9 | 36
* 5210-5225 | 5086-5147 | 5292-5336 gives 0.5 angstrom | 32.9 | 35.8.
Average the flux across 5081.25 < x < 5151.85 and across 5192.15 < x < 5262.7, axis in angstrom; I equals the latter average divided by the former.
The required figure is 1.0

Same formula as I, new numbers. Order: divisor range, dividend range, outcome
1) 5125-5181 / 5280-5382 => 1.11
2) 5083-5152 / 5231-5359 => 1.08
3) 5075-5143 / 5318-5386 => 1.10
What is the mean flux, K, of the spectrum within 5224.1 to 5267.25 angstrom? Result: 35.2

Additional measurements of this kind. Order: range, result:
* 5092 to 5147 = 32.9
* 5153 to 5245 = 33.1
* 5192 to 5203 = 33.4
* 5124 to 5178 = 32.7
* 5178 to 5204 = 32.3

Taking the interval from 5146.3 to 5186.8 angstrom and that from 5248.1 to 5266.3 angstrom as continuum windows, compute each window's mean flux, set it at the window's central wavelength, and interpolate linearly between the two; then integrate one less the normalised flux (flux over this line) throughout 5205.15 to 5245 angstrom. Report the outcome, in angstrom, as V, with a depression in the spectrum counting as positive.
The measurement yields -0.18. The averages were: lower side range 32.2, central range 34.2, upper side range 35.1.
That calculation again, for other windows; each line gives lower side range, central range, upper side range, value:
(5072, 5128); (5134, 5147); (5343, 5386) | -0.6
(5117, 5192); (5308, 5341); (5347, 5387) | 1.2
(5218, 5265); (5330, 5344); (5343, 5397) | 0.8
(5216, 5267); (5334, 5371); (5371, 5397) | -0.2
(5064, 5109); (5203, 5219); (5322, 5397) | 1.1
